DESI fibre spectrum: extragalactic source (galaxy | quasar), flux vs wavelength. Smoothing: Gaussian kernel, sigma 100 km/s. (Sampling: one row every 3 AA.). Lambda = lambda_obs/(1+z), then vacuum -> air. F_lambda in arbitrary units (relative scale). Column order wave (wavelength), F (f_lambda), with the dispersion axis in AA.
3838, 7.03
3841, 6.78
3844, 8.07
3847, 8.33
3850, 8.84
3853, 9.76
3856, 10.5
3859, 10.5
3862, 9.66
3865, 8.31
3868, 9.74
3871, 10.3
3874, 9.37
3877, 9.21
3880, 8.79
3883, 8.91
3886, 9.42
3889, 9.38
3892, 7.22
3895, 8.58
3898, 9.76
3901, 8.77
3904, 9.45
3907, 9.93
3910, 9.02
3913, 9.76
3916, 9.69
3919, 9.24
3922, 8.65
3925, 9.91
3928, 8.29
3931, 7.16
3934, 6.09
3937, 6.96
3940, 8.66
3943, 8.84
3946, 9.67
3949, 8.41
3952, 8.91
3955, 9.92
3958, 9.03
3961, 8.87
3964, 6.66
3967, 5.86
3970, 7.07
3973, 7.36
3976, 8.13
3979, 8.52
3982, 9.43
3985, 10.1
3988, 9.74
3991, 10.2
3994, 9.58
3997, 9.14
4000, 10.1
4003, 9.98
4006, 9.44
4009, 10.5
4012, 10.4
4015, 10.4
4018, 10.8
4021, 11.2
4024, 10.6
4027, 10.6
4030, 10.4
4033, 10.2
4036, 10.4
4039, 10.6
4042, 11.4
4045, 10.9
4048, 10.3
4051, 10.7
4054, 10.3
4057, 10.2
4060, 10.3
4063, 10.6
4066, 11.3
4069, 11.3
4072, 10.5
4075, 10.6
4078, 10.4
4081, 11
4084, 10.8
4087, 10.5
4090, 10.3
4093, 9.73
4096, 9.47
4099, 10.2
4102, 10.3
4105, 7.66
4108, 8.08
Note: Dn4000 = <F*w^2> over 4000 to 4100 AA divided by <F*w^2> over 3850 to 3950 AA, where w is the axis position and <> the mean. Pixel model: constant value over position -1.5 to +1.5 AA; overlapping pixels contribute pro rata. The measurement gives 1.25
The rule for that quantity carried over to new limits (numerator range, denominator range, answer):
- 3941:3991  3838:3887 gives 1.00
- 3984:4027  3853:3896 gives 1.17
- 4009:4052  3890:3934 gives 1.27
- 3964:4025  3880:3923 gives 1.08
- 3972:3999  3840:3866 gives 1.09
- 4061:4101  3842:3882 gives 1.26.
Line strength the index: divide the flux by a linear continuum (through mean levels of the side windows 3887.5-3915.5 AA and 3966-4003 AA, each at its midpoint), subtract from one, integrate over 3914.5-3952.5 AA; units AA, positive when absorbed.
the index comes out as 2.2 AA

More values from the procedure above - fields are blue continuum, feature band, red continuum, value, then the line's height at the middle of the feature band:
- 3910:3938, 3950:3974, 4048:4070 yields 2.9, 9.08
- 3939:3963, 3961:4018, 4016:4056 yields 4.1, 9.74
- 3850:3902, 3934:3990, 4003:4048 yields 9.0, 10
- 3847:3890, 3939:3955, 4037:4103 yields 1.4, 9.87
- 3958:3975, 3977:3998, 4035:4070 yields -3.4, 8.17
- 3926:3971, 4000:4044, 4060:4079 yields -3.6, 9.7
